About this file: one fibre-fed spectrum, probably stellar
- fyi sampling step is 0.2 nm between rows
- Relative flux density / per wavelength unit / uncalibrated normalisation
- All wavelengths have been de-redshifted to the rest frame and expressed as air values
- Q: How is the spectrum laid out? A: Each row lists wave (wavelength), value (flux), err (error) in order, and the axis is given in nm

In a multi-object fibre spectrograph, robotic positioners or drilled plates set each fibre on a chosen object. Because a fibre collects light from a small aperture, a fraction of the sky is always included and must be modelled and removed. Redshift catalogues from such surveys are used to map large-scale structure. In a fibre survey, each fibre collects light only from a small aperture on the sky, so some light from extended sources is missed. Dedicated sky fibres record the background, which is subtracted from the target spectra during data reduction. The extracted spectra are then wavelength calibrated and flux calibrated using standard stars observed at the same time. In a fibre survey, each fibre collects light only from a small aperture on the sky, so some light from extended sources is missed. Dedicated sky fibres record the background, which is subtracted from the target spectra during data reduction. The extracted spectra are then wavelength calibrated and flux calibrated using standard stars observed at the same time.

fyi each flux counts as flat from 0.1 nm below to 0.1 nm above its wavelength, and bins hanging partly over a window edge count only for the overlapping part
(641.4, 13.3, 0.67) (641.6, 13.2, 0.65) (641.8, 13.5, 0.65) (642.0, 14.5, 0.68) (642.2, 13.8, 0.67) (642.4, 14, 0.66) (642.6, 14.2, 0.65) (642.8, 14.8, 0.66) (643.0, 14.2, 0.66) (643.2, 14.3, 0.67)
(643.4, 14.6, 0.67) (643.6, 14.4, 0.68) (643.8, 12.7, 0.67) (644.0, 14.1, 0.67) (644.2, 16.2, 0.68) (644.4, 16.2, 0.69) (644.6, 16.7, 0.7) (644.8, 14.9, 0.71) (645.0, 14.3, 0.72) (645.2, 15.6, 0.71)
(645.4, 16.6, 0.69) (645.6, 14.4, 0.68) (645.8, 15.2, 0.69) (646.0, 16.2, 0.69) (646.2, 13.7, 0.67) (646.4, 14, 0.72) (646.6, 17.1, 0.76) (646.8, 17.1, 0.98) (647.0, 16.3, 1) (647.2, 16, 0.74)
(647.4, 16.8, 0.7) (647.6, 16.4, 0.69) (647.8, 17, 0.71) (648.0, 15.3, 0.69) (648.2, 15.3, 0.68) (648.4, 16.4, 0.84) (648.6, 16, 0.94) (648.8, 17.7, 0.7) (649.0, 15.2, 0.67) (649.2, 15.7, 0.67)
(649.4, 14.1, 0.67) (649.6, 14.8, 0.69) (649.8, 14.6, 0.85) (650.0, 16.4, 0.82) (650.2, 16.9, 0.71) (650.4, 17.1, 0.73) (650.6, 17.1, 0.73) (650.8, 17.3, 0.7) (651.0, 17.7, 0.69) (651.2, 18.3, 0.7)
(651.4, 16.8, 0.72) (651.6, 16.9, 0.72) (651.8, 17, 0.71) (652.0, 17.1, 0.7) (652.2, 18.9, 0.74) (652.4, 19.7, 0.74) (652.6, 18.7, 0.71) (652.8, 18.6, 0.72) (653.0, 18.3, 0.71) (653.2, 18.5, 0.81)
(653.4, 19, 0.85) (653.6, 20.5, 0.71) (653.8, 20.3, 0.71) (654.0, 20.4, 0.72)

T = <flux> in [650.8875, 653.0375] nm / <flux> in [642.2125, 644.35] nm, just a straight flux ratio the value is 1.25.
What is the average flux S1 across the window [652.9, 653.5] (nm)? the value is 18.6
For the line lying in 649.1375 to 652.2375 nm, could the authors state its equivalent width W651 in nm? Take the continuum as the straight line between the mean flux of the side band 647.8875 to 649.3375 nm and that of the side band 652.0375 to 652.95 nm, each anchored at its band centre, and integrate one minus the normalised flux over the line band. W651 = 0.15 nm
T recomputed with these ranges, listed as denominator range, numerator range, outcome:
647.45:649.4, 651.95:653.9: 1.19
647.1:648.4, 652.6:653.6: 1.16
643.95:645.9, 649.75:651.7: 1.10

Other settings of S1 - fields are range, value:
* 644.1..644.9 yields 16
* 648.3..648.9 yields 16.7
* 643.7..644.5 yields 14.8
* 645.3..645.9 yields 15.4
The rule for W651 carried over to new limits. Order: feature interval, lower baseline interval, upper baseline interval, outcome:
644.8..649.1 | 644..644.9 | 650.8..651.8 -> 0.15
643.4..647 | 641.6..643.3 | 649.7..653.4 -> -0.03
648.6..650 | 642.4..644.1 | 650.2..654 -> 0.12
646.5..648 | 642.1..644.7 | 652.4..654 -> -0.01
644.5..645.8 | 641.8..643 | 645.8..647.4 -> -0.01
